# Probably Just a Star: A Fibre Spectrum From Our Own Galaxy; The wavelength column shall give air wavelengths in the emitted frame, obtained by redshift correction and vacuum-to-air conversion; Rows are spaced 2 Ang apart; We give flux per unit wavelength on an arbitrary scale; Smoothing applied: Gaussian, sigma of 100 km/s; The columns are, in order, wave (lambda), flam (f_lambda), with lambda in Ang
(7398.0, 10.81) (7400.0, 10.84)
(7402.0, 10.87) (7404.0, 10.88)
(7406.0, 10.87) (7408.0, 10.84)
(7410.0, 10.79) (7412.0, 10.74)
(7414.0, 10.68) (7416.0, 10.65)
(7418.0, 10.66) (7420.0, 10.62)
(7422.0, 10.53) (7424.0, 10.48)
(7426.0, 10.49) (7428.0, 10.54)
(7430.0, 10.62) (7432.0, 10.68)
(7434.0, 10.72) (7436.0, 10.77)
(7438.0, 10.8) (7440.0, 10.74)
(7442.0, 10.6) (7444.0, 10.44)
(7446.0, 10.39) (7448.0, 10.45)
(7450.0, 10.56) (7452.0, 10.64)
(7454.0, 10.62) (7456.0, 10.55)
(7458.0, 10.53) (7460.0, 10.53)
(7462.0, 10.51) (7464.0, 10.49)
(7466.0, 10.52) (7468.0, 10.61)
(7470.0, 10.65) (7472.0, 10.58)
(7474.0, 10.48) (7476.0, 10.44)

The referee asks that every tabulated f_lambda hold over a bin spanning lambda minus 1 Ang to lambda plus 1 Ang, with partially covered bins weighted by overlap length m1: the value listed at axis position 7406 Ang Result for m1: 10.87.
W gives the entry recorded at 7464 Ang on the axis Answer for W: 10.49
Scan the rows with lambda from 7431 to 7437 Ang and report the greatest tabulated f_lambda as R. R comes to 10.77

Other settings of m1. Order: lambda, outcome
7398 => 10.81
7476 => 10.44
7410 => 10.79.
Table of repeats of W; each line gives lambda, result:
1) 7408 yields 10.84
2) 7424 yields 10.48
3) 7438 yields 10.8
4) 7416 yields 10.65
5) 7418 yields 10.66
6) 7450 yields 10.56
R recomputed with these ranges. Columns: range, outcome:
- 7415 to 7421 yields 10.66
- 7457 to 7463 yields 10.53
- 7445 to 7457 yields 10.64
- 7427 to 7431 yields 10.62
